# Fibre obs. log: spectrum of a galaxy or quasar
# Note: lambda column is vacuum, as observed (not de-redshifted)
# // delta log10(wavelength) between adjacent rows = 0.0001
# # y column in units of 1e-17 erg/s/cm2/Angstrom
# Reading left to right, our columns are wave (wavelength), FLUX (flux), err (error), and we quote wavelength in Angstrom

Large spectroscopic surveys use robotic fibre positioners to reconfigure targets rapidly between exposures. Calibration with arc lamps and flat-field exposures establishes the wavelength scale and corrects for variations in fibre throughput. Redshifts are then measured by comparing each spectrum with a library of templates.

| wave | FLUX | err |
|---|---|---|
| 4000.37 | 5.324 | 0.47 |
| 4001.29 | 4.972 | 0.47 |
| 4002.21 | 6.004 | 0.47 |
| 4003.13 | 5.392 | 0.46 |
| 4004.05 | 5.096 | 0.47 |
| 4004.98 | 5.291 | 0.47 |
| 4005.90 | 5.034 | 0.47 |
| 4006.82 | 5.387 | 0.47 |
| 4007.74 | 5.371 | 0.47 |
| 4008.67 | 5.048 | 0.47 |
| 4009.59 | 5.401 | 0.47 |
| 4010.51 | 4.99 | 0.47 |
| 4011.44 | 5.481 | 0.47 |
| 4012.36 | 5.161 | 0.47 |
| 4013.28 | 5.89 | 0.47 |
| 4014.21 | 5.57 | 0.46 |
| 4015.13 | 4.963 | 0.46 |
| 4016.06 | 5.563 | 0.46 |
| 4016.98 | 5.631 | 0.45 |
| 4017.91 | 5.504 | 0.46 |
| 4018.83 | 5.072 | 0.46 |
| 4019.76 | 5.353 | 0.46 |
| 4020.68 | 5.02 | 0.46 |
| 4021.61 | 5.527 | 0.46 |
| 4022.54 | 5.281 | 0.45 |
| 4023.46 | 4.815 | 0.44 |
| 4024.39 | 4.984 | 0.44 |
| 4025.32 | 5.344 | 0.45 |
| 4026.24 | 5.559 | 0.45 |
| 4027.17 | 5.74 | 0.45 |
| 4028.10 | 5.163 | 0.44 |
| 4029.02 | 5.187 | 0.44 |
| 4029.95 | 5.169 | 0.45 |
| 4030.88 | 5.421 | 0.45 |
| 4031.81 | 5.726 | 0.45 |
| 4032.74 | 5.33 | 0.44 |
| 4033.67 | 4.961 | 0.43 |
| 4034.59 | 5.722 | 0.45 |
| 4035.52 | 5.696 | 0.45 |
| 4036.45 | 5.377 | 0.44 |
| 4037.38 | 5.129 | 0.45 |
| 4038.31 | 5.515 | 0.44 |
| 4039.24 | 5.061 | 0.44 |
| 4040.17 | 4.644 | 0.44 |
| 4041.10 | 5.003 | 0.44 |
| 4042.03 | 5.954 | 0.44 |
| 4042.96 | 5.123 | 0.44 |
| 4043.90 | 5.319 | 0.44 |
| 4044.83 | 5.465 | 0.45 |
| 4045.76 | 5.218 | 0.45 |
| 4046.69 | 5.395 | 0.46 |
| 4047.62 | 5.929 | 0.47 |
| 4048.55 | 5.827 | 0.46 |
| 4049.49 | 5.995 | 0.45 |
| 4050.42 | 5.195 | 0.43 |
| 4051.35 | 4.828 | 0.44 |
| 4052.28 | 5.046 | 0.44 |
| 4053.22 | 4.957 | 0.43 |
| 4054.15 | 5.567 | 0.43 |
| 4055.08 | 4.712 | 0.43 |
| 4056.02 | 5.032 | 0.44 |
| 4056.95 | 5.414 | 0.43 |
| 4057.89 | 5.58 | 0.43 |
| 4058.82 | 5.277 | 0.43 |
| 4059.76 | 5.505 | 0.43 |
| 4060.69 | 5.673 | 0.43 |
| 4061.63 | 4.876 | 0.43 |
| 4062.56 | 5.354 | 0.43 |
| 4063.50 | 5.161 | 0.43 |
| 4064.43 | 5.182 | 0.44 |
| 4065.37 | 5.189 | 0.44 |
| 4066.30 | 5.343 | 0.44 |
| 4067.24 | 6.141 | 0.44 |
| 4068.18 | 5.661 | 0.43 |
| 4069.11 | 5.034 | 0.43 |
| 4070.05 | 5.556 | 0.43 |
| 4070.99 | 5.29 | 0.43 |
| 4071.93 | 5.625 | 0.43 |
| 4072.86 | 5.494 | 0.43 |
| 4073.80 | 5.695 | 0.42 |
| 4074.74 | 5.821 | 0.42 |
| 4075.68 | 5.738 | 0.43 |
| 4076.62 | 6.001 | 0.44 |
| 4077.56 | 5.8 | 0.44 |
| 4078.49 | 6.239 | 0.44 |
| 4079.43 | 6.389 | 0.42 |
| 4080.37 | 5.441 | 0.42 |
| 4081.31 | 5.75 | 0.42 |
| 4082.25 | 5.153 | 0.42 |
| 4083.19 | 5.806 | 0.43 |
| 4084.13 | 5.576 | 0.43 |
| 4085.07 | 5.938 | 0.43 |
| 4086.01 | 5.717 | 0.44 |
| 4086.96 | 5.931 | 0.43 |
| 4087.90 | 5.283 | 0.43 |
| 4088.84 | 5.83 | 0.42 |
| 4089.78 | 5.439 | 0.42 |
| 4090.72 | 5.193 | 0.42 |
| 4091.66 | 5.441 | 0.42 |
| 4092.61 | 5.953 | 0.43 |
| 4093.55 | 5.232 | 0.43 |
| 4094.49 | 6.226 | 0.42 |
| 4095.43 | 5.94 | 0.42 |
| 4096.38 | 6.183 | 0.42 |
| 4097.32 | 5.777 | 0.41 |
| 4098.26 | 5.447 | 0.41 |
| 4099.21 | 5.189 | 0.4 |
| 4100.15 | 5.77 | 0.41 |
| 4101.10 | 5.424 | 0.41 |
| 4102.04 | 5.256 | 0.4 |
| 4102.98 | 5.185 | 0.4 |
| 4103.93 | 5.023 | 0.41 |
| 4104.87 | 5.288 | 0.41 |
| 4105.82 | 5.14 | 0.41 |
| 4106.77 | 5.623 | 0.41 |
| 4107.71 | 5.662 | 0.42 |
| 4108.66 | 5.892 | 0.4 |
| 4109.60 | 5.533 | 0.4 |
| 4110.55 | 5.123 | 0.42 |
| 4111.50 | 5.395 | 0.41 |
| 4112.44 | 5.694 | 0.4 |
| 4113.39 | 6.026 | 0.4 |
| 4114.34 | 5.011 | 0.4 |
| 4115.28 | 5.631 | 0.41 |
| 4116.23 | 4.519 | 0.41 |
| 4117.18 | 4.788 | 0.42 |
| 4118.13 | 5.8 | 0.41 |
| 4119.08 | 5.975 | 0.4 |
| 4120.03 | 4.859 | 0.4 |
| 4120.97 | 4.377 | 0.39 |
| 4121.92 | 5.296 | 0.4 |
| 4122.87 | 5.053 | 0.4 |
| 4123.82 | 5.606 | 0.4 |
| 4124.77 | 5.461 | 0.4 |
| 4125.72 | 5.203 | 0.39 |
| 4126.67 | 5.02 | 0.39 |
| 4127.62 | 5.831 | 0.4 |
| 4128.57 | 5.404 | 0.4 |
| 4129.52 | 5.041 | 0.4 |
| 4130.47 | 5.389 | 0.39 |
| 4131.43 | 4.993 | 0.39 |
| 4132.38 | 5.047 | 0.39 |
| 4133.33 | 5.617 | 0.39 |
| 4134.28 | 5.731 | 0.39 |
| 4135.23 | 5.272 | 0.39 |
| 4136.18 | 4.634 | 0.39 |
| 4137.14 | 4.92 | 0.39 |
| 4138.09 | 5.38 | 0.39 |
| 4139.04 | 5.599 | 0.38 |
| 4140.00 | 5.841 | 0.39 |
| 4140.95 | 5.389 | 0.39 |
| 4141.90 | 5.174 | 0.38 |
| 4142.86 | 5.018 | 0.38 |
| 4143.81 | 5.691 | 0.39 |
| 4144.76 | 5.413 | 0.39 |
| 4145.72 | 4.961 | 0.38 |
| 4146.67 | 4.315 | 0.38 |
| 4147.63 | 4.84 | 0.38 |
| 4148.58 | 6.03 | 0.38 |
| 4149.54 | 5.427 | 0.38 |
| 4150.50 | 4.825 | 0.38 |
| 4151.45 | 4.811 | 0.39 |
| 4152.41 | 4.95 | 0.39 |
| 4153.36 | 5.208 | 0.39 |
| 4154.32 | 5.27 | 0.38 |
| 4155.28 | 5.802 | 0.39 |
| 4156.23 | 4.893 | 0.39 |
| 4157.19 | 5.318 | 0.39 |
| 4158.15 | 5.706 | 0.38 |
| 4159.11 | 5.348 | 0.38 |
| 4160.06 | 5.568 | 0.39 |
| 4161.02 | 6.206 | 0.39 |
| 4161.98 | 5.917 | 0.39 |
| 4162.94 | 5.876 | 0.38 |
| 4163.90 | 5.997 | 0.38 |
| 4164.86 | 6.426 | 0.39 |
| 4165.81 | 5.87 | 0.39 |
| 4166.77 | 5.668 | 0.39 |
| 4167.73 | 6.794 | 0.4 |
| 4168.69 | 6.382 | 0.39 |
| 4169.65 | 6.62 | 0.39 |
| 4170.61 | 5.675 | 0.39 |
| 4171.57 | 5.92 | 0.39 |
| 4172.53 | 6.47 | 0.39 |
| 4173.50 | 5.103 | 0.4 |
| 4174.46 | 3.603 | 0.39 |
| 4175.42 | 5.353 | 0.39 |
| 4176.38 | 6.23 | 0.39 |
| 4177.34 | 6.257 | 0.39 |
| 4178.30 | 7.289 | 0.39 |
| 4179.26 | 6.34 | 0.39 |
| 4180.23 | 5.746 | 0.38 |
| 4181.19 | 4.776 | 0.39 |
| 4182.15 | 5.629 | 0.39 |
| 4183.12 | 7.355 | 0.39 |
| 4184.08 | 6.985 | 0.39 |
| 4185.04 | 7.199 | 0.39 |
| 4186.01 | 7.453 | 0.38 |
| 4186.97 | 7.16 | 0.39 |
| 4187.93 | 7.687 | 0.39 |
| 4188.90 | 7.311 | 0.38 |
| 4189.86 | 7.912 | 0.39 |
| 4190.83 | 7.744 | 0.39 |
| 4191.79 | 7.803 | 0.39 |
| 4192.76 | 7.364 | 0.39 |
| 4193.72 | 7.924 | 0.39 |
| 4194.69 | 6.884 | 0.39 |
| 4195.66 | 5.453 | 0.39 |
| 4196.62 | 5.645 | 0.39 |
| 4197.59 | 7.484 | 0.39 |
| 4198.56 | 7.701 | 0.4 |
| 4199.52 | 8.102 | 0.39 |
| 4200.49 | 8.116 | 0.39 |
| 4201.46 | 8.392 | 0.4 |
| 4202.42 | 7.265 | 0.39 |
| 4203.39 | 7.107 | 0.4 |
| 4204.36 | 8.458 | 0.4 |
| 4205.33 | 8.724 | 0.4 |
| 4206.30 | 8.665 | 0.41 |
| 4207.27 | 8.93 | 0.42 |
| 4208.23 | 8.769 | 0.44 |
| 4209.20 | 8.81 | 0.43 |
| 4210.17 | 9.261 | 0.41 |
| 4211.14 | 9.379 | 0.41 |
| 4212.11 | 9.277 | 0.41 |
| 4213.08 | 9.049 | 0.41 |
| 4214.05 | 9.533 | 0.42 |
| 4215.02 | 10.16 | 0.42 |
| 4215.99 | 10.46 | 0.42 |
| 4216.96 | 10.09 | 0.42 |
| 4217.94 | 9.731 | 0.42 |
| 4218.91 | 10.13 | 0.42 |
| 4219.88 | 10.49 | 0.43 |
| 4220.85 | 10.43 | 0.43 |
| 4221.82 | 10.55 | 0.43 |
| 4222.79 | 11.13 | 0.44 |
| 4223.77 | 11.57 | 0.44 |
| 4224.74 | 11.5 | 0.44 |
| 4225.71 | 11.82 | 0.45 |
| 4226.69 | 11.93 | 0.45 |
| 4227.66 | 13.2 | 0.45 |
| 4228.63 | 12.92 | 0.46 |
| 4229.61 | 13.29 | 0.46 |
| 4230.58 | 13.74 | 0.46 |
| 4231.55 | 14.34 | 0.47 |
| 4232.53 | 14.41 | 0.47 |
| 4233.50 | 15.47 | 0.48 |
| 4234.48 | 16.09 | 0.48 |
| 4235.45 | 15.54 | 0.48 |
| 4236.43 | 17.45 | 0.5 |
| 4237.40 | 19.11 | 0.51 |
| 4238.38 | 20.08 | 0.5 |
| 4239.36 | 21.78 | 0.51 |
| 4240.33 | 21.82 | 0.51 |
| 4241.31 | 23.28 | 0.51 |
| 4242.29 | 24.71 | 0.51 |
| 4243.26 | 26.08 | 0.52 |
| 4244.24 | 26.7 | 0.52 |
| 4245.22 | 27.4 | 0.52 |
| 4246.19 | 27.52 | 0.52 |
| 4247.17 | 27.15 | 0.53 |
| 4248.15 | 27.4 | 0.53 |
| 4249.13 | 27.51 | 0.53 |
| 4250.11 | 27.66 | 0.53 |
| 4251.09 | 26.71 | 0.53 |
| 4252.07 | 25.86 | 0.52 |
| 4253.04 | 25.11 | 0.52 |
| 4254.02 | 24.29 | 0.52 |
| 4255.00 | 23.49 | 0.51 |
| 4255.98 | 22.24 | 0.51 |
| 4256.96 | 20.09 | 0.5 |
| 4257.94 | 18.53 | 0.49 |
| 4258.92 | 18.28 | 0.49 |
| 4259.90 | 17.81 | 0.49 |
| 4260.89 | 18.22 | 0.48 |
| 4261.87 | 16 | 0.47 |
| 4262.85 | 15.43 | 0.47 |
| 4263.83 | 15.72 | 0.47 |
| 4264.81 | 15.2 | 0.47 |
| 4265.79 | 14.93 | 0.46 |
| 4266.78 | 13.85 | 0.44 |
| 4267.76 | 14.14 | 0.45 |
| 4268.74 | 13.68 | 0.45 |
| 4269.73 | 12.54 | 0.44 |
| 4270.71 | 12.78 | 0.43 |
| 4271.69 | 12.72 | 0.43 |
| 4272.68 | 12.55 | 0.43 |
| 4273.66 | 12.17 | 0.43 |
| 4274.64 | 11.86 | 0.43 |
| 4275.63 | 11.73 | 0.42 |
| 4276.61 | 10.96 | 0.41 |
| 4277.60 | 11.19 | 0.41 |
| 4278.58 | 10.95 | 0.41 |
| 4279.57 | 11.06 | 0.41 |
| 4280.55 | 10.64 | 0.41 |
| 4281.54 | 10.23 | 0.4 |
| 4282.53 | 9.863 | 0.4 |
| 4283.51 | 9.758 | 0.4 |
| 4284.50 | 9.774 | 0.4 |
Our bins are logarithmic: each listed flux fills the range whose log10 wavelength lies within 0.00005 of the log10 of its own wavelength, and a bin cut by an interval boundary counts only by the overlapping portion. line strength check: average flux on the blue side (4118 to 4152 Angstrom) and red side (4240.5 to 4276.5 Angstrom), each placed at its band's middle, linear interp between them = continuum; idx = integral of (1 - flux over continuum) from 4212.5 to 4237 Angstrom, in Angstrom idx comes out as 5.6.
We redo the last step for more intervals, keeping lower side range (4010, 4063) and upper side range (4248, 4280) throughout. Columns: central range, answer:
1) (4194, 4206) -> 5.5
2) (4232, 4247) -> -4.9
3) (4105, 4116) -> 4.4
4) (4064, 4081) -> 3.7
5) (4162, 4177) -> 7.8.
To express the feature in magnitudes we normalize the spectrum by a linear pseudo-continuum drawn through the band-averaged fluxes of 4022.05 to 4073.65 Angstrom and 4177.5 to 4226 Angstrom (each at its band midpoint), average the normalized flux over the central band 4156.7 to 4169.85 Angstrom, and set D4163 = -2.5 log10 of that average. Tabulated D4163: 0.26 mag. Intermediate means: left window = 5.34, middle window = 5.96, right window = 8.35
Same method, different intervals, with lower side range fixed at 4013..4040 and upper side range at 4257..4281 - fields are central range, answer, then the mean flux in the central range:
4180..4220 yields 0.39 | 8.05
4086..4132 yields 0.45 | 5.42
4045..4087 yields 0.22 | 5.51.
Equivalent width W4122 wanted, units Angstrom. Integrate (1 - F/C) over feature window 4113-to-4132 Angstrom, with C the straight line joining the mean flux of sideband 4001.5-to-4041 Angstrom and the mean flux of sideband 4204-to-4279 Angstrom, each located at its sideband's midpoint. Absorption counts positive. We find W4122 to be 9.12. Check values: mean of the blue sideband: 5.32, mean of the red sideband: 15.8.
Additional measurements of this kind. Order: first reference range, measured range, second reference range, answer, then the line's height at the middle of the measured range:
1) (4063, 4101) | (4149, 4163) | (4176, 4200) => 2.5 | 6.55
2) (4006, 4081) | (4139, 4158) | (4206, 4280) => 9.9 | 10.9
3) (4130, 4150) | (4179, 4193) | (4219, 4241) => 4.2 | 9.98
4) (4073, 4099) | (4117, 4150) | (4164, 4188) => 3.9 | 5.98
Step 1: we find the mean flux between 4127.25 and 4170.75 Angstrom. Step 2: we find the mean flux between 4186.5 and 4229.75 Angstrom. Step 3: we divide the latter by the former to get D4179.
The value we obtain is 1.66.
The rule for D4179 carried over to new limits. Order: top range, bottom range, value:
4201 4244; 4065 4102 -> 2.29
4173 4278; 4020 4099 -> 2.41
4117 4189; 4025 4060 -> 1.06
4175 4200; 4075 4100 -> 1.20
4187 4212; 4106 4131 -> 1.47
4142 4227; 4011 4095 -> 1.33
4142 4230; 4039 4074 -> 1.39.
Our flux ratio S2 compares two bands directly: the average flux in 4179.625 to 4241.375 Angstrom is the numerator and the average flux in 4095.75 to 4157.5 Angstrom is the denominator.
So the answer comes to 1.95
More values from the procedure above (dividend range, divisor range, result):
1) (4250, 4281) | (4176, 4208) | 2.25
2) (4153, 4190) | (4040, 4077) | 1.13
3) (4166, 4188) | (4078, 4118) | 1.12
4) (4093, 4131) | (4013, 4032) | 1.01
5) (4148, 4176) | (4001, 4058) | 1.06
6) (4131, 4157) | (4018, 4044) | 0.99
